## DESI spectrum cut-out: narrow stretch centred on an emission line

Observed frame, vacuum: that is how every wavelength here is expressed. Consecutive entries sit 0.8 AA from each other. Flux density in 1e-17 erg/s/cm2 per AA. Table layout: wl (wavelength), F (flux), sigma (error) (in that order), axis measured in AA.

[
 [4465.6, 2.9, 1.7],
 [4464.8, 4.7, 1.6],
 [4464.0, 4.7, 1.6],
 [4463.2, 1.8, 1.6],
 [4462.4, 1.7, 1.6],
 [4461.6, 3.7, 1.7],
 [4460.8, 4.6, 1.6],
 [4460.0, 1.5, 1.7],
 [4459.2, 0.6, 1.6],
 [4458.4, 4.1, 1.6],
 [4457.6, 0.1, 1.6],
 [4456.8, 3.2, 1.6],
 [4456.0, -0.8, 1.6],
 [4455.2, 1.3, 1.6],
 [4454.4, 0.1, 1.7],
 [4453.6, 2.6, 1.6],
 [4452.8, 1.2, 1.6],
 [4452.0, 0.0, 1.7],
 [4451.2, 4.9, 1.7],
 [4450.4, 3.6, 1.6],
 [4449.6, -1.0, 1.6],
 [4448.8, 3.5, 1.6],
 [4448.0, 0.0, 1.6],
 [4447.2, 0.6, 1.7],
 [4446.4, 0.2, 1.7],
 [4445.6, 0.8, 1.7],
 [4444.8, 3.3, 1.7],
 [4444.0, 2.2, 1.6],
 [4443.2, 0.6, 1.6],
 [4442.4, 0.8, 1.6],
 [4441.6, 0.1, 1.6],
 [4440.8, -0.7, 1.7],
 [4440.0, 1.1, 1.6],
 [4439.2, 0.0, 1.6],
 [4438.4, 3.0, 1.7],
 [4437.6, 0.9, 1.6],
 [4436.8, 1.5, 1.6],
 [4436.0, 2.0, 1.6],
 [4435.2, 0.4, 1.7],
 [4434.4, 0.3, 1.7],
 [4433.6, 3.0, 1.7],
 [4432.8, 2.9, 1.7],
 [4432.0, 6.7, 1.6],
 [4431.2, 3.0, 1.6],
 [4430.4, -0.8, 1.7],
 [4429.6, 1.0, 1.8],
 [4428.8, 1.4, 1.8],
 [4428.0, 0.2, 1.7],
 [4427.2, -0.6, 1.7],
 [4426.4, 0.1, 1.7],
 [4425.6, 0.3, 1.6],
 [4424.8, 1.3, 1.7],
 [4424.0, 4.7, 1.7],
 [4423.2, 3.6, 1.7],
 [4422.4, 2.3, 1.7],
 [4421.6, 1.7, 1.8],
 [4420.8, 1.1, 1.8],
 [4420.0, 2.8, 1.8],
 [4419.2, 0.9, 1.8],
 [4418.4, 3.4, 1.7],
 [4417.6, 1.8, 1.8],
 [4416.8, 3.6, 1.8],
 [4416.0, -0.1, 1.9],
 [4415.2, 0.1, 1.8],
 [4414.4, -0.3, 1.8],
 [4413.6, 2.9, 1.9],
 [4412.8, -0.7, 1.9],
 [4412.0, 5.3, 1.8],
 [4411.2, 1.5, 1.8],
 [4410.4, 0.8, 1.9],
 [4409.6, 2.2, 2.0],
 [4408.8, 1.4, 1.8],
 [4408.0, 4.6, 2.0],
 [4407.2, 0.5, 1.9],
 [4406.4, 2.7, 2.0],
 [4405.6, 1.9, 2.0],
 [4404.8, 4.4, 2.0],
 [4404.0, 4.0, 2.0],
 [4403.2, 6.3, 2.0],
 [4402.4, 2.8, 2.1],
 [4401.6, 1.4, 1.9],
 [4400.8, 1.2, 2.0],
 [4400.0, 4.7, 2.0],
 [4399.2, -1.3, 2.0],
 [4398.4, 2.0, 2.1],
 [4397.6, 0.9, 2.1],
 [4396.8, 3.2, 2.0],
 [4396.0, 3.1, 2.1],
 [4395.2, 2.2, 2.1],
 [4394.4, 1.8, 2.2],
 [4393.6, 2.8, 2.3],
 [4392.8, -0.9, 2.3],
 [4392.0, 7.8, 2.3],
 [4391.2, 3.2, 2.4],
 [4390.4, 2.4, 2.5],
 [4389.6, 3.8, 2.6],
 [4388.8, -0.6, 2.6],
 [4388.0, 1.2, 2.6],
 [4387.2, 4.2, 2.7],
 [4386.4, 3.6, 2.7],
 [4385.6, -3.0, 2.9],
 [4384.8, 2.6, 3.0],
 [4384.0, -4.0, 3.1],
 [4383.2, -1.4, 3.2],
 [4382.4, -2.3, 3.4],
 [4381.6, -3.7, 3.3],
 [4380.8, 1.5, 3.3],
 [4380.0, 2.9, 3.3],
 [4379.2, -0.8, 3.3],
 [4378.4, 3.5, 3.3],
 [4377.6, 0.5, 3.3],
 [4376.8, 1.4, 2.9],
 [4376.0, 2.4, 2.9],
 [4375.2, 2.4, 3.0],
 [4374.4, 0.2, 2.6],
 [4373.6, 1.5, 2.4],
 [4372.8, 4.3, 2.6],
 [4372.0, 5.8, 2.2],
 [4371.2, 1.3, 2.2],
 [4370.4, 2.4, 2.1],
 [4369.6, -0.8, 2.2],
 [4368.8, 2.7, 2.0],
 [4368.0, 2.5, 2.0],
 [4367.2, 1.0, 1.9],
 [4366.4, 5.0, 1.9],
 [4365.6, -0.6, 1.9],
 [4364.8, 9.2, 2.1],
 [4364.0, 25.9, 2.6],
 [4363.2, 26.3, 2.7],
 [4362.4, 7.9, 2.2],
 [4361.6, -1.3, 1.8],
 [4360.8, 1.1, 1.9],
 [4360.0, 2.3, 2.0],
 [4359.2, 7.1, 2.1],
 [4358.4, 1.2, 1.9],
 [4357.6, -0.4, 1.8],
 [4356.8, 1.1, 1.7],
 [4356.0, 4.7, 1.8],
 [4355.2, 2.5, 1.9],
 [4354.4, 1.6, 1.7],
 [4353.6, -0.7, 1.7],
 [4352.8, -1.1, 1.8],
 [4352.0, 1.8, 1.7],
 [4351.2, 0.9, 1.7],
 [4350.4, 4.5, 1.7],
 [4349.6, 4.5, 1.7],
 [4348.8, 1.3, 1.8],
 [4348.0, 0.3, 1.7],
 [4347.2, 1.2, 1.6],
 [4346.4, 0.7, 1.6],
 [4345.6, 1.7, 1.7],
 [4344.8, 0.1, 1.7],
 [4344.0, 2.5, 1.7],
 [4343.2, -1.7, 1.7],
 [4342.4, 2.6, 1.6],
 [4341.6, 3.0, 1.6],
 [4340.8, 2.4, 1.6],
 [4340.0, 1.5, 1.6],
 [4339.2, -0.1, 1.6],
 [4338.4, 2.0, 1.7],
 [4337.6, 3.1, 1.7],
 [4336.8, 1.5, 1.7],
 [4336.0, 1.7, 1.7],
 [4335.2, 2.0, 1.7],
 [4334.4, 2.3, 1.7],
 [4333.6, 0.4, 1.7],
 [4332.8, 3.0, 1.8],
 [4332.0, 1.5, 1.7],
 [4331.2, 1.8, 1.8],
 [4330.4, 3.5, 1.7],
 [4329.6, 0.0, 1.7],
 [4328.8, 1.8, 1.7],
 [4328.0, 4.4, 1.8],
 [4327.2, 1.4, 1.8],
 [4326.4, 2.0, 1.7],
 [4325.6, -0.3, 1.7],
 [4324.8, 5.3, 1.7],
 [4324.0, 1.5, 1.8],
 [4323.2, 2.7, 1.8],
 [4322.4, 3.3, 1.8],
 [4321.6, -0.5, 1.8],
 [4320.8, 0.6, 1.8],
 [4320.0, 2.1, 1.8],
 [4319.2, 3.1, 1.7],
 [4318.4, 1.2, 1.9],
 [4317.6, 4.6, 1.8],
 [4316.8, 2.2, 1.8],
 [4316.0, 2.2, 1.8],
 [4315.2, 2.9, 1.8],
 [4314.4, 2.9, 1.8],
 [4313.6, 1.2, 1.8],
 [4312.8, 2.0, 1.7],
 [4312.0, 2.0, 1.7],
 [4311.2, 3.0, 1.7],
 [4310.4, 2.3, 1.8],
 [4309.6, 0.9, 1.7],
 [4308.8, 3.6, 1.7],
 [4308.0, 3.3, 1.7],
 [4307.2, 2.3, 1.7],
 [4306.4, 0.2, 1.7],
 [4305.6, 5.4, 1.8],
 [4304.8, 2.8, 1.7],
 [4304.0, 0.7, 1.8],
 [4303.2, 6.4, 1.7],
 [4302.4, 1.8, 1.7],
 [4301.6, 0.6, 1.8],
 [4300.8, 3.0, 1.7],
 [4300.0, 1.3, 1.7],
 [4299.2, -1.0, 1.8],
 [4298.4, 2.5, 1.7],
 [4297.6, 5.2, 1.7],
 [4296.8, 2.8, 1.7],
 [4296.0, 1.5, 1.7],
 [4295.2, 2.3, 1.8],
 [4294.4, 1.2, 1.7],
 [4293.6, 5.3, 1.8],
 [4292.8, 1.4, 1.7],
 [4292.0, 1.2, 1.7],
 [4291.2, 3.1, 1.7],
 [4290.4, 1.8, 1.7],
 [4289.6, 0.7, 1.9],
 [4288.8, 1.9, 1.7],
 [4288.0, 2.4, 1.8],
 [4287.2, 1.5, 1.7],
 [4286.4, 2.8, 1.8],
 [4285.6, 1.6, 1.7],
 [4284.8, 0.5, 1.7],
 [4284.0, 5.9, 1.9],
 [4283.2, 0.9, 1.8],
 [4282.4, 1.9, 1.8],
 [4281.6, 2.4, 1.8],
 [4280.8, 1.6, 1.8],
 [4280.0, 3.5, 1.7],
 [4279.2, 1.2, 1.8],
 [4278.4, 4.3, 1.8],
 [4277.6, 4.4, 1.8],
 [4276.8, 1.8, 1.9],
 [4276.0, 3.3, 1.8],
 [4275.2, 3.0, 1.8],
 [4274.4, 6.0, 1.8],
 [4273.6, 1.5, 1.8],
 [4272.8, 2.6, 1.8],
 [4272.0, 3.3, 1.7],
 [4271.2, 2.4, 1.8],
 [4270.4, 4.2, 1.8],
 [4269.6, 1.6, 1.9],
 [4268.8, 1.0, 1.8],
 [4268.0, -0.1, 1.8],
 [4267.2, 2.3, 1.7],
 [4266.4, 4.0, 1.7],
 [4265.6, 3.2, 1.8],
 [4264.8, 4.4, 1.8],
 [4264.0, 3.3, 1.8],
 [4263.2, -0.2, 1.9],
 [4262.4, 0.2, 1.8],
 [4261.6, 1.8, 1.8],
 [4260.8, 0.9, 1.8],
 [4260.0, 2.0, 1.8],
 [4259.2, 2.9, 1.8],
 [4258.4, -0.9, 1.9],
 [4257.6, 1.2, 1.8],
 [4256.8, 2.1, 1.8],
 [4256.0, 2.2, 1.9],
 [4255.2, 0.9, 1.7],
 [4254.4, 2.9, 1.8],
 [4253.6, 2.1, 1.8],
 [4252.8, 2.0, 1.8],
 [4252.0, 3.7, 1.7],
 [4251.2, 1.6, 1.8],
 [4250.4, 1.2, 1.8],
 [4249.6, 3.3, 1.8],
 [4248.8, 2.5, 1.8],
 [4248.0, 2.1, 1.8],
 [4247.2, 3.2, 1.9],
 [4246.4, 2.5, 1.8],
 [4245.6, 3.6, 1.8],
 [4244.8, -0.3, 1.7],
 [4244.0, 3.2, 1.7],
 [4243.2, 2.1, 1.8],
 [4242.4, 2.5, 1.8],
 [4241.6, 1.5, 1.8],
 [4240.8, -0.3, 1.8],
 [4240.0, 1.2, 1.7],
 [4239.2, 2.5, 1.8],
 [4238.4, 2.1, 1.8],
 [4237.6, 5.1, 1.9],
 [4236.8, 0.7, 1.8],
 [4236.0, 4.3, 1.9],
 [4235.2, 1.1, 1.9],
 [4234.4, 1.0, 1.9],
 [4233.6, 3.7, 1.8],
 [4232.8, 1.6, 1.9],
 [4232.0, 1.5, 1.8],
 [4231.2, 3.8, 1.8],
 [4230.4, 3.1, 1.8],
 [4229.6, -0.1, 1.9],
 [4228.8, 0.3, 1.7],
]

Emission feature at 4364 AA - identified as H-gamma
